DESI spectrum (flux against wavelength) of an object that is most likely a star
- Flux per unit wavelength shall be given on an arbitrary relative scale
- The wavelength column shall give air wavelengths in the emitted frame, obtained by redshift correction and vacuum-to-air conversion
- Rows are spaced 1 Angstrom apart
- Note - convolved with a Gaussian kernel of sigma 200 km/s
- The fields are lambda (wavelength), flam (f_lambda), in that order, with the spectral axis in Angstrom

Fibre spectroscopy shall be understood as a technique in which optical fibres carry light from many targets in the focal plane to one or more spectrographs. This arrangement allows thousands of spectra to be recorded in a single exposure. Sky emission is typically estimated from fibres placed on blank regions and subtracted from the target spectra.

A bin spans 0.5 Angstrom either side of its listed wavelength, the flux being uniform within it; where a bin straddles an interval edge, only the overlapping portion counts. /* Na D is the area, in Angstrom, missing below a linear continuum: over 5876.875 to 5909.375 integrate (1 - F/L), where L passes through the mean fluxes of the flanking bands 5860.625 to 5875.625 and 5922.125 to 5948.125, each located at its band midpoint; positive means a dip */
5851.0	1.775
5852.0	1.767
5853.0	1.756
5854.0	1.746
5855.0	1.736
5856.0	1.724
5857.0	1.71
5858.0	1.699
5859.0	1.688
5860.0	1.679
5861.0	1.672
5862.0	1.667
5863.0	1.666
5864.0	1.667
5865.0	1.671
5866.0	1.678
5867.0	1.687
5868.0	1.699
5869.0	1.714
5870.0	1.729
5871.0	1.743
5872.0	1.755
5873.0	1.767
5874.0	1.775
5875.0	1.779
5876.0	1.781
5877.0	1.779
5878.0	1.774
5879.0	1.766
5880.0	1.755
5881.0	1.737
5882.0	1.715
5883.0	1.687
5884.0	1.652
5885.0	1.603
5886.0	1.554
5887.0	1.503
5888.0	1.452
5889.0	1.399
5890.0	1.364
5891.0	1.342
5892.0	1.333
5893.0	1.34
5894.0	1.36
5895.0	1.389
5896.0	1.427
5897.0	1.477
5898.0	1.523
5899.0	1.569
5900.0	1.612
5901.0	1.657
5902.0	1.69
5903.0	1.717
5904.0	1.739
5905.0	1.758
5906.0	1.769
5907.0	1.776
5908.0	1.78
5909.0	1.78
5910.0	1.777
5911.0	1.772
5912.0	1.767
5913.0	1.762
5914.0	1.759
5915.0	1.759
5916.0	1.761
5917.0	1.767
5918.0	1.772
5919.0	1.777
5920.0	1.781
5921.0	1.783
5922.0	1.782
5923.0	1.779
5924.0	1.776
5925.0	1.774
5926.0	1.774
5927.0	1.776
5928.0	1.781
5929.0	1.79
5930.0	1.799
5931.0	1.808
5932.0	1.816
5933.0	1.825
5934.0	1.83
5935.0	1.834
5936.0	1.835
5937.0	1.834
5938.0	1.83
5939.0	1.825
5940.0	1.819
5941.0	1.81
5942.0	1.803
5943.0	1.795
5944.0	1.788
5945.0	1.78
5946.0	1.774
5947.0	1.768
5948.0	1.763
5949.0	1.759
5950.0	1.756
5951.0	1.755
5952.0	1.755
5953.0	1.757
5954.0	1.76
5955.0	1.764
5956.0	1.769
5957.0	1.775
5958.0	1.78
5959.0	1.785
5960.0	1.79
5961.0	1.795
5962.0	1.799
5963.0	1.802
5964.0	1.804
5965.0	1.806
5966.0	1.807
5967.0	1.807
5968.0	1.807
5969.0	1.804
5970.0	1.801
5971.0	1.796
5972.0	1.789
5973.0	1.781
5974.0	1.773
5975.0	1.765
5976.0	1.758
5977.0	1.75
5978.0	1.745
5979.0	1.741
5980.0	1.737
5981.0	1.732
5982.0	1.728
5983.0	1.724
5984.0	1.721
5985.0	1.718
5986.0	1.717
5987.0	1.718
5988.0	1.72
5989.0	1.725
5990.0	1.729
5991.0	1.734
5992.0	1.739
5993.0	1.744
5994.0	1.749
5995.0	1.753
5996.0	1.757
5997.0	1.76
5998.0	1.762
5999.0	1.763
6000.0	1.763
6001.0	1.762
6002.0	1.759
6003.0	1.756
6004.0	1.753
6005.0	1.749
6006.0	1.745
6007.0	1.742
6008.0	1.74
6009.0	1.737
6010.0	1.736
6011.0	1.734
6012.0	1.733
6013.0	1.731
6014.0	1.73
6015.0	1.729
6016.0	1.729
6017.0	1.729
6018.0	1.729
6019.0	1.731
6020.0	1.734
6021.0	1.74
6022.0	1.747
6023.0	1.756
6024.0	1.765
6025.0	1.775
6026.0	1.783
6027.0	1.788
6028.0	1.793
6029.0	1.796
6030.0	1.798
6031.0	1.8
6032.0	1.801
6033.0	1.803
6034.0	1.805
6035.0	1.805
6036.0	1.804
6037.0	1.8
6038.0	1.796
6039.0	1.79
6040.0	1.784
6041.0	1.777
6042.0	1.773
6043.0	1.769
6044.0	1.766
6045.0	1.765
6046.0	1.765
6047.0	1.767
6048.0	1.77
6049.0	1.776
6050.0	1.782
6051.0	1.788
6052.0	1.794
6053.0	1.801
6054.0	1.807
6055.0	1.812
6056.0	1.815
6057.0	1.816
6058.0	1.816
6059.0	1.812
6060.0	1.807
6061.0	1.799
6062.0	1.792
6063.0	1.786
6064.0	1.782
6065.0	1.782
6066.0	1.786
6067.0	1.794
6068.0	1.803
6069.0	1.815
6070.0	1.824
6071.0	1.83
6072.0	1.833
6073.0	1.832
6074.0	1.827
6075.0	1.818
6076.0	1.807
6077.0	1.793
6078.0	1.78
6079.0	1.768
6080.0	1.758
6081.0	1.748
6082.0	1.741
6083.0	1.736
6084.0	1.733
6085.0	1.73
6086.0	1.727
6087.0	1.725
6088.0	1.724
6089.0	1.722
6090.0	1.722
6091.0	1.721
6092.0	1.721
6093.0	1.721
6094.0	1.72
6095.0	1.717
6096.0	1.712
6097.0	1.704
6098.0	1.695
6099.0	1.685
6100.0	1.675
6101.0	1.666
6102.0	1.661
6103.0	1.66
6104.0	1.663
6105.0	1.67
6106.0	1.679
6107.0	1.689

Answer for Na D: 2.8 Angstrom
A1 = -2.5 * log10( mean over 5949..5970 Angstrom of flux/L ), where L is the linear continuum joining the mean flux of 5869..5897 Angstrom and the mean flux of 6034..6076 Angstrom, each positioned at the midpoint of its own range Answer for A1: -0.06 mag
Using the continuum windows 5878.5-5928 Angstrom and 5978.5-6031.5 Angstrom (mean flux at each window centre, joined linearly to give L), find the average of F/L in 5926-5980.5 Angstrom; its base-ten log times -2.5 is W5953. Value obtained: -0.05 mag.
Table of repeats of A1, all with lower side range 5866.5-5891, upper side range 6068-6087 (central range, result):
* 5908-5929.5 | -0.05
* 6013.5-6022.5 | 0.01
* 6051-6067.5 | -0.02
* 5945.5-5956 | -0.03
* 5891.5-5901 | 0.15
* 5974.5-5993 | 0.00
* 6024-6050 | -0.02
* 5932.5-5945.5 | -0.07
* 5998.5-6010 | -0.01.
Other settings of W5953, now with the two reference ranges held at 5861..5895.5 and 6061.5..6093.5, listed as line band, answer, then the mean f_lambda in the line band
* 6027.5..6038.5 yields -0.04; 1.8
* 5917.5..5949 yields -0.08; 1.8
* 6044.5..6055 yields -0.02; 1.78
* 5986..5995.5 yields -0.02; 1.73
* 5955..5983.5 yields -0.05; 1.78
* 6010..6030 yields -0.01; 1.75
